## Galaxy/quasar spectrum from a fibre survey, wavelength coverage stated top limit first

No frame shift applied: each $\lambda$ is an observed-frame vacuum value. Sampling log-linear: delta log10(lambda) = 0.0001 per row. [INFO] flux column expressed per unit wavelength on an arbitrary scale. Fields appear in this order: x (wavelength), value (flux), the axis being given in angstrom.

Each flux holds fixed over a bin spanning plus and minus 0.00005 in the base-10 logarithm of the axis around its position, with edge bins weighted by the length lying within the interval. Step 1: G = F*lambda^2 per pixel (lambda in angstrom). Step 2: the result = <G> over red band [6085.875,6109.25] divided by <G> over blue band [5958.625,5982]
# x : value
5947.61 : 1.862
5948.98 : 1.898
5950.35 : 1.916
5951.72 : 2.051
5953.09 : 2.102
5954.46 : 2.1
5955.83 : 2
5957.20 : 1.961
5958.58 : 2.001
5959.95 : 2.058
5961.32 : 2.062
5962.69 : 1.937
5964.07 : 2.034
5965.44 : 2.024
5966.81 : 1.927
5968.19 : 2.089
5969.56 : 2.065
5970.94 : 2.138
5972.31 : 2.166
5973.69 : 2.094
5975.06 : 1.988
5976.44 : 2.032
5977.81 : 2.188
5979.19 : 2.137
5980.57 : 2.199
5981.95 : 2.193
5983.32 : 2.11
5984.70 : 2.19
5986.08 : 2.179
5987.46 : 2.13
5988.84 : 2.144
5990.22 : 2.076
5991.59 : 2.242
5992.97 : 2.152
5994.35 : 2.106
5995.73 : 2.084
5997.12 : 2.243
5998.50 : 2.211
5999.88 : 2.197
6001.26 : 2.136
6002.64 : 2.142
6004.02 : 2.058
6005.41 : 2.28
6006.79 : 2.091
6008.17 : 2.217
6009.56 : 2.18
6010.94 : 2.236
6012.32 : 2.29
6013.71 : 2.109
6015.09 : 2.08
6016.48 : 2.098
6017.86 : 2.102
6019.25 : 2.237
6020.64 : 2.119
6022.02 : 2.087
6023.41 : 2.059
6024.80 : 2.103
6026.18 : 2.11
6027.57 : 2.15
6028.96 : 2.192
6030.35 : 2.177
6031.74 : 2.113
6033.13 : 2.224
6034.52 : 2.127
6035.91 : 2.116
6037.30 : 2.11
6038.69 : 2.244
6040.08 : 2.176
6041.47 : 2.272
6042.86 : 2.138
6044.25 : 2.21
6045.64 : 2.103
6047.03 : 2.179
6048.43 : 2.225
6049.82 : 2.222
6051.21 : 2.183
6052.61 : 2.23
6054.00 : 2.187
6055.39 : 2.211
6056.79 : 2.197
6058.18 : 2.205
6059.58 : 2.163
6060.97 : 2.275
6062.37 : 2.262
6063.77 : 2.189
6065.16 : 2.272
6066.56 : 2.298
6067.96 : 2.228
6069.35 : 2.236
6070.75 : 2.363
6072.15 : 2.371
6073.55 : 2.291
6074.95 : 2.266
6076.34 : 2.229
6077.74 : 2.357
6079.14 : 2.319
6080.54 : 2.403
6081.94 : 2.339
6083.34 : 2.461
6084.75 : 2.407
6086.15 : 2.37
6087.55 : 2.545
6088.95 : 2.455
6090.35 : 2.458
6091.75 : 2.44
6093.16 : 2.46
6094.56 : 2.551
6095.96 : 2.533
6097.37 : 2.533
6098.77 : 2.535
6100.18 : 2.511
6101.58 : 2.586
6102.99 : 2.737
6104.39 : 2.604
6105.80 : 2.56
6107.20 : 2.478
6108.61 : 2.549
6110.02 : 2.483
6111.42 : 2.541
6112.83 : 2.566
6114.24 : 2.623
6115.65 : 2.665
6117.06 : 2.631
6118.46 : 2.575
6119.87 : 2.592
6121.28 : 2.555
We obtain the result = 1.3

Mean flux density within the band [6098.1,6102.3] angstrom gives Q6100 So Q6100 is 2.54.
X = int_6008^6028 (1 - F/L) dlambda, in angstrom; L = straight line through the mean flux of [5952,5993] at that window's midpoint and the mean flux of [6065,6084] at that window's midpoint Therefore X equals 0.4 angstrom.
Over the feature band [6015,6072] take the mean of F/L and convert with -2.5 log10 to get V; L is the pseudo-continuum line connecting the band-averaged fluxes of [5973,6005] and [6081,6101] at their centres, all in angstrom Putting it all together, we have 0.06 mag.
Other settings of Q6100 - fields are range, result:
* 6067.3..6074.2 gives 2.3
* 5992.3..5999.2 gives 2.16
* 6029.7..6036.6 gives 2.15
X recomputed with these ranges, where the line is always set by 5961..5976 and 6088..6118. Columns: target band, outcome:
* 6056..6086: 1.7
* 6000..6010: 0.1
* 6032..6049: 1.0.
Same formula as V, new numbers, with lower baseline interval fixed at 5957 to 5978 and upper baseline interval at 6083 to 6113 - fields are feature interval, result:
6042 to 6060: 0.08 mag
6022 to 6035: 0.06 mag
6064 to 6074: 0.06 mag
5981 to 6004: -0.01 mag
